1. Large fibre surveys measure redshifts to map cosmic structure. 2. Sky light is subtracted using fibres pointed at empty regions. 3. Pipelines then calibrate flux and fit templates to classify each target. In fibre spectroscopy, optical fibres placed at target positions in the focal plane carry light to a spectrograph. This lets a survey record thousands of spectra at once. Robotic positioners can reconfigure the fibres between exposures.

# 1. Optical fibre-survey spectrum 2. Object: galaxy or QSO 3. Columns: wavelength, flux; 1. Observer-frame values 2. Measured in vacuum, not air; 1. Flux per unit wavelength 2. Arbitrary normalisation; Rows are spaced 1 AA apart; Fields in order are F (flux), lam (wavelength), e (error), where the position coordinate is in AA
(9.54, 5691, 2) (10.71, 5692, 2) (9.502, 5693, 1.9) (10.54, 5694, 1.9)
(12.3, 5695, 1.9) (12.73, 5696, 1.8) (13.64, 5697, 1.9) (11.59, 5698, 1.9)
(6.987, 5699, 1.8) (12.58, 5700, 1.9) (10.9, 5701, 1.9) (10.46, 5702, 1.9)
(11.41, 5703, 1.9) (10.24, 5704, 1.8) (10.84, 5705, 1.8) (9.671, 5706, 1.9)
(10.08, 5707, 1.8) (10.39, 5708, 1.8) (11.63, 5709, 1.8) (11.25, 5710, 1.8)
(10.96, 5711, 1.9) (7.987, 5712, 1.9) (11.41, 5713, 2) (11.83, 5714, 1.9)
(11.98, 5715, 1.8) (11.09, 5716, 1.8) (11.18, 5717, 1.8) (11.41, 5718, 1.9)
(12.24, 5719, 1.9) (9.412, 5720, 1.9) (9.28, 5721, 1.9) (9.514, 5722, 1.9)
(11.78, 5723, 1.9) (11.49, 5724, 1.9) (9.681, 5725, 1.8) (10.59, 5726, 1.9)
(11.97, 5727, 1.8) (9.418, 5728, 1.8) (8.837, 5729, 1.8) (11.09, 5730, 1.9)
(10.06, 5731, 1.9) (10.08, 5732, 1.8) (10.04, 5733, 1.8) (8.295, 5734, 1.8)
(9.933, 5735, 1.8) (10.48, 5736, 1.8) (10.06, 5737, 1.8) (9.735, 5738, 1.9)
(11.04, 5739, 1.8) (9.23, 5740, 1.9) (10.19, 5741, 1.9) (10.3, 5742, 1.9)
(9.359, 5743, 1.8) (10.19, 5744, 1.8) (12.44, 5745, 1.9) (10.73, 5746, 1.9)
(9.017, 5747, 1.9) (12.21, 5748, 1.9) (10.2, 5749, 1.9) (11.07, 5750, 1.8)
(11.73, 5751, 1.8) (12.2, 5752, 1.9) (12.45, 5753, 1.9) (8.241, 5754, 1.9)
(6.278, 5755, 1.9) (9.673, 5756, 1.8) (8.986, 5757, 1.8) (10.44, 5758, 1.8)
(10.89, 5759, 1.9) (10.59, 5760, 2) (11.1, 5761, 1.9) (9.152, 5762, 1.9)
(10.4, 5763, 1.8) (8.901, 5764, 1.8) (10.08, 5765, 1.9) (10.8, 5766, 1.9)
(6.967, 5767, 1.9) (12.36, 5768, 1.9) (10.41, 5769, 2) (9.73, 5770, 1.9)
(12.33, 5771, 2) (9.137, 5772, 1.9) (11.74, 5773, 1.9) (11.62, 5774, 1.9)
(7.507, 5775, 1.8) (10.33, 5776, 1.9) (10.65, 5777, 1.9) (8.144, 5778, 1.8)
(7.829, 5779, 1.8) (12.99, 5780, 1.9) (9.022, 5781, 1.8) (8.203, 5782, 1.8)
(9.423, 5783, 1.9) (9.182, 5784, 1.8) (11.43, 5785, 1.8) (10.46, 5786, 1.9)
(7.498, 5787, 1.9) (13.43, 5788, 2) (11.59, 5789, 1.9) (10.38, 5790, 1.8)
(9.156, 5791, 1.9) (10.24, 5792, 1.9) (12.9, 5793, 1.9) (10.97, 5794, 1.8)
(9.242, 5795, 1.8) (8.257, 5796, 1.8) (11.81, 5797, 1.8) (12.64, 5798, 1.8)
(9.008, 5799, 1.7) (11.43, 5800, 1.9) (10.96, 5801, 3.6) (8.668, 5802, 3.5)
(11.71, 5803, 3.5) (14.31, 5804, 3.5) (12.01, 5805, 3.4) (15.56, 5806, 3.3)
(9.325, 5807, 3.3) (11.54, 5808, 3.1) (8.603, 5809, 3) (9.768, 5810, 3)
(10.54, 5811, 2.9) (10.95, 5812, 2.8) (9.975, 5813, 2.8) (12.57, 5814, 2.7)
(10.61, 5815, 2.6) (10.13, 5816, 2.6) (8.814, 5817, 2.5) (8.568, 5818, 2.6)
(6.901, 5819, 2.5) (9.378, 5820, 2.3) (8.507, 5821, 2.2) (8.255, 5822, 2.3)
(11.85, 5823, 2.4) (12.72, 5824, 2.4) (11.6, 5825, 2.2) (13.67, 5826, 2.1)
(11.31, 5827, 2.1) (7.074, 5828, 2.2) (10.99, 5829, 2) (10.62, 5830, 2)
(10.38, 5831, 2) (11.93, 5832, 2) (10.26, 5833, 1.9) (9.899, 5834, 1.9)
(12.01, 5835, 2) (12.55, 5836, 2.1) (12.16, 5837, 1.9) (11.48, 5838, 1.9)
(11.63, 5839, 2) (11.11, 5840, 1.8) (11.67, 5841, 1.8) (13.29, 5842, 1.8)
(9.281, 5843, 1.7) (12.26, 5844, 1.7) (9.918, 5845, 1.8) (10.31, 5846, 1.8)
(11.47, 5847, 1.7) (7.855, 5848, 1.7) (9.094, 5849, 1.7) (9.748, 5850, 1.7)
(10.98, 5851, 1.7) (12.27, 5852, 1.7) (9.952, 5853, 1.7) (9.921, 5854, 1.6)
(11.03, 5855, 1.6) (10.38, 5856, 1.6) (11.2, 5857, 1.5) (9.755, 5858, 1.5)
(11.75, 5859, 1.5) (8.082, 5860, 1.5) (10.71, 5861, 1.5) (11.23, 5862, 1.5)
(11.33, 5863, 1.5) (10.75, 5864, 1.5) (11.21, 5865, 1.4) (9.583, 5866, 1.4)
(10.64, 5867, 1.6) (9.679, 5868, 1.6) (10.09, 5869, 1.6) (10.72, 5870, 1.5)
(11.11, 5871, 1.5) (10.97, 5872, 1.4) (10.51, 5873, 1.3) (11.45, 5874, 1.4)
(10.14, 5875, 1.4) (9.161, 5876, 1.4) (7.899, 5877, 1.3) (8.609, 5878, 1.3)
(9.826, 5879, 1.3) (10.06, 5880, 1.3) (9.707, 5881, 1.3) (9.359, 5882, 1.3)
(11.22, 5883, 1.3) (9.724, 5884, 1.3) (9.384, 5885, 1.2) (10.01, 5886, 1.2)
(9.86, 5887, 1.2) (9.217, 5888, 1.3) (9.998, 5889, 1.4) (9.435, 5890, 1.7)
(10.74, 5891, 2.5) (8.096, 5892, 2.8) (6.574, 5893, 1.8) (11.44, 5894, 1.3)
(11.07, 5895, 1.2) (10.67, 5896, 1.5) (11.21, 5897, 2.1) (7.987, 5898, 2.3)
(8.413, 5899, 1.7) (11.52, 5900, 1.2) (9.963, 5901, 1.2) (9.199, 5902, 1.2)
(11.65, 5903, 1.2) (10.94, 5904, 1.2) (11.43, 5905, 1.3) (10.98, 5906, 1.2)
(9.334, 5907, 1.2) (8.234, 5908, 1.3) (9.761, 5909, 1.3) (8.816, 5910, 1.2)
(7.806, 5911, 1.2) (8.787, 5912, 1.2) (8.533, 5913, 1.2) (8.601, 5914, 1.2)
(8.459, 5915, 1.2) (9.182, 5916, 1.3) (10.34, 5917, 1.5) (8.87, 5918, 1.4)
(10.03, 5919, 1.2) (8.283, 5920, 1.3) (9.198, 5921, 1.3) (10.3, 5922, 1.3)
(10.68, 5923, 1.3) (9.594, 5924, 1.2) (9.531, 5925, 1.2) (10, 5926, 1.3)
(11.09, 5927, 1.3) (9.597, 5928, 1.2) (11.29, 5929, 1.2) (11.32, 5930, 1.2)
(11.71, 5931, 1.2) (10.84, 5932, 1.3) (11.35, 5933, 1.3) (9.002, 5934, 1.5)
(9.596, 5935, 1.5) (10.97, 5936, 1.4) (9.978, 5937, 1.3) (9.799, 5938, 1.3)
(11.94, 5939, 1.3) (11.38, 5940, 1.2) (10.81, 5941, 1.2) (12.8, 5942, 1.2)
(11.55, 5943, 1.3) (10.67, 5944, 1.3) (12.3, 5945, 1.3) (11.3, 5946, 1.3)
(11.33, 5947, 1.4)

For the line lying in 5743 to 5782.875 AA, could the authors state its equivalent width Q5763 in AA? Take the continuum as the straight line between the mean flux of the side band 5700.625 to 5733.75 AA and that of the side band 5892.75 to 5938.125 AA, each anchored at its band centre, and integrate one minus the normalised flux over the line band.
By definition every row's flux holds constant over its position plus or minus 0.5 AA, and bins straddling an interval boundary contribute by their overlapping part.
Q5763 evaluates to 1.1 AA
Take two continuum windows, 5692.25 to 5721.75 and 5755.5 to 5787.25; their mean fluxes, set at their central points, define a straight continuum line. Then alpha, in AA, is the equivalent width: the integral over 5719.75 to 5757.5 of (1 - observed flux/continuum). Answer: 0.8 AA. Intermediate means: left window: 10.9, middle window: 10.2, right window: 9.96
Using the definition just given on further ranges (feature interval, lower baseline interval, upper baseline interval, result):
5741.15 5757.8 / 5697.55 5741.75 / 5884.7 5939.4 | 0.1 AA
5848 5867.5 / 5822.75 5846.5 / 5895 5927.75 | 0.6 AA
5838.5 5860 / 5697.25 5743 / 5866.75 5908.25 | -1.2 AA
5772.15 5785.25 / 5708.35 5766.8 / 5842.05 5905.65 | 0.6 AA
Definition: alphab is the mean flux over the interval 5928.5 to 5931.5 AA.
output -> 11.4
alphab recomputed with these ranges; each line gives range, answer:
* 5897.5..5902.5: 9.42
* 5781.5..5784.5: 8.94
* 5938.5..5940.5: 11.7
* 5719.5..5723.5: 10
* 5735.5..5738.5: 10.1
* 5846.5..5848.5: 9.66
